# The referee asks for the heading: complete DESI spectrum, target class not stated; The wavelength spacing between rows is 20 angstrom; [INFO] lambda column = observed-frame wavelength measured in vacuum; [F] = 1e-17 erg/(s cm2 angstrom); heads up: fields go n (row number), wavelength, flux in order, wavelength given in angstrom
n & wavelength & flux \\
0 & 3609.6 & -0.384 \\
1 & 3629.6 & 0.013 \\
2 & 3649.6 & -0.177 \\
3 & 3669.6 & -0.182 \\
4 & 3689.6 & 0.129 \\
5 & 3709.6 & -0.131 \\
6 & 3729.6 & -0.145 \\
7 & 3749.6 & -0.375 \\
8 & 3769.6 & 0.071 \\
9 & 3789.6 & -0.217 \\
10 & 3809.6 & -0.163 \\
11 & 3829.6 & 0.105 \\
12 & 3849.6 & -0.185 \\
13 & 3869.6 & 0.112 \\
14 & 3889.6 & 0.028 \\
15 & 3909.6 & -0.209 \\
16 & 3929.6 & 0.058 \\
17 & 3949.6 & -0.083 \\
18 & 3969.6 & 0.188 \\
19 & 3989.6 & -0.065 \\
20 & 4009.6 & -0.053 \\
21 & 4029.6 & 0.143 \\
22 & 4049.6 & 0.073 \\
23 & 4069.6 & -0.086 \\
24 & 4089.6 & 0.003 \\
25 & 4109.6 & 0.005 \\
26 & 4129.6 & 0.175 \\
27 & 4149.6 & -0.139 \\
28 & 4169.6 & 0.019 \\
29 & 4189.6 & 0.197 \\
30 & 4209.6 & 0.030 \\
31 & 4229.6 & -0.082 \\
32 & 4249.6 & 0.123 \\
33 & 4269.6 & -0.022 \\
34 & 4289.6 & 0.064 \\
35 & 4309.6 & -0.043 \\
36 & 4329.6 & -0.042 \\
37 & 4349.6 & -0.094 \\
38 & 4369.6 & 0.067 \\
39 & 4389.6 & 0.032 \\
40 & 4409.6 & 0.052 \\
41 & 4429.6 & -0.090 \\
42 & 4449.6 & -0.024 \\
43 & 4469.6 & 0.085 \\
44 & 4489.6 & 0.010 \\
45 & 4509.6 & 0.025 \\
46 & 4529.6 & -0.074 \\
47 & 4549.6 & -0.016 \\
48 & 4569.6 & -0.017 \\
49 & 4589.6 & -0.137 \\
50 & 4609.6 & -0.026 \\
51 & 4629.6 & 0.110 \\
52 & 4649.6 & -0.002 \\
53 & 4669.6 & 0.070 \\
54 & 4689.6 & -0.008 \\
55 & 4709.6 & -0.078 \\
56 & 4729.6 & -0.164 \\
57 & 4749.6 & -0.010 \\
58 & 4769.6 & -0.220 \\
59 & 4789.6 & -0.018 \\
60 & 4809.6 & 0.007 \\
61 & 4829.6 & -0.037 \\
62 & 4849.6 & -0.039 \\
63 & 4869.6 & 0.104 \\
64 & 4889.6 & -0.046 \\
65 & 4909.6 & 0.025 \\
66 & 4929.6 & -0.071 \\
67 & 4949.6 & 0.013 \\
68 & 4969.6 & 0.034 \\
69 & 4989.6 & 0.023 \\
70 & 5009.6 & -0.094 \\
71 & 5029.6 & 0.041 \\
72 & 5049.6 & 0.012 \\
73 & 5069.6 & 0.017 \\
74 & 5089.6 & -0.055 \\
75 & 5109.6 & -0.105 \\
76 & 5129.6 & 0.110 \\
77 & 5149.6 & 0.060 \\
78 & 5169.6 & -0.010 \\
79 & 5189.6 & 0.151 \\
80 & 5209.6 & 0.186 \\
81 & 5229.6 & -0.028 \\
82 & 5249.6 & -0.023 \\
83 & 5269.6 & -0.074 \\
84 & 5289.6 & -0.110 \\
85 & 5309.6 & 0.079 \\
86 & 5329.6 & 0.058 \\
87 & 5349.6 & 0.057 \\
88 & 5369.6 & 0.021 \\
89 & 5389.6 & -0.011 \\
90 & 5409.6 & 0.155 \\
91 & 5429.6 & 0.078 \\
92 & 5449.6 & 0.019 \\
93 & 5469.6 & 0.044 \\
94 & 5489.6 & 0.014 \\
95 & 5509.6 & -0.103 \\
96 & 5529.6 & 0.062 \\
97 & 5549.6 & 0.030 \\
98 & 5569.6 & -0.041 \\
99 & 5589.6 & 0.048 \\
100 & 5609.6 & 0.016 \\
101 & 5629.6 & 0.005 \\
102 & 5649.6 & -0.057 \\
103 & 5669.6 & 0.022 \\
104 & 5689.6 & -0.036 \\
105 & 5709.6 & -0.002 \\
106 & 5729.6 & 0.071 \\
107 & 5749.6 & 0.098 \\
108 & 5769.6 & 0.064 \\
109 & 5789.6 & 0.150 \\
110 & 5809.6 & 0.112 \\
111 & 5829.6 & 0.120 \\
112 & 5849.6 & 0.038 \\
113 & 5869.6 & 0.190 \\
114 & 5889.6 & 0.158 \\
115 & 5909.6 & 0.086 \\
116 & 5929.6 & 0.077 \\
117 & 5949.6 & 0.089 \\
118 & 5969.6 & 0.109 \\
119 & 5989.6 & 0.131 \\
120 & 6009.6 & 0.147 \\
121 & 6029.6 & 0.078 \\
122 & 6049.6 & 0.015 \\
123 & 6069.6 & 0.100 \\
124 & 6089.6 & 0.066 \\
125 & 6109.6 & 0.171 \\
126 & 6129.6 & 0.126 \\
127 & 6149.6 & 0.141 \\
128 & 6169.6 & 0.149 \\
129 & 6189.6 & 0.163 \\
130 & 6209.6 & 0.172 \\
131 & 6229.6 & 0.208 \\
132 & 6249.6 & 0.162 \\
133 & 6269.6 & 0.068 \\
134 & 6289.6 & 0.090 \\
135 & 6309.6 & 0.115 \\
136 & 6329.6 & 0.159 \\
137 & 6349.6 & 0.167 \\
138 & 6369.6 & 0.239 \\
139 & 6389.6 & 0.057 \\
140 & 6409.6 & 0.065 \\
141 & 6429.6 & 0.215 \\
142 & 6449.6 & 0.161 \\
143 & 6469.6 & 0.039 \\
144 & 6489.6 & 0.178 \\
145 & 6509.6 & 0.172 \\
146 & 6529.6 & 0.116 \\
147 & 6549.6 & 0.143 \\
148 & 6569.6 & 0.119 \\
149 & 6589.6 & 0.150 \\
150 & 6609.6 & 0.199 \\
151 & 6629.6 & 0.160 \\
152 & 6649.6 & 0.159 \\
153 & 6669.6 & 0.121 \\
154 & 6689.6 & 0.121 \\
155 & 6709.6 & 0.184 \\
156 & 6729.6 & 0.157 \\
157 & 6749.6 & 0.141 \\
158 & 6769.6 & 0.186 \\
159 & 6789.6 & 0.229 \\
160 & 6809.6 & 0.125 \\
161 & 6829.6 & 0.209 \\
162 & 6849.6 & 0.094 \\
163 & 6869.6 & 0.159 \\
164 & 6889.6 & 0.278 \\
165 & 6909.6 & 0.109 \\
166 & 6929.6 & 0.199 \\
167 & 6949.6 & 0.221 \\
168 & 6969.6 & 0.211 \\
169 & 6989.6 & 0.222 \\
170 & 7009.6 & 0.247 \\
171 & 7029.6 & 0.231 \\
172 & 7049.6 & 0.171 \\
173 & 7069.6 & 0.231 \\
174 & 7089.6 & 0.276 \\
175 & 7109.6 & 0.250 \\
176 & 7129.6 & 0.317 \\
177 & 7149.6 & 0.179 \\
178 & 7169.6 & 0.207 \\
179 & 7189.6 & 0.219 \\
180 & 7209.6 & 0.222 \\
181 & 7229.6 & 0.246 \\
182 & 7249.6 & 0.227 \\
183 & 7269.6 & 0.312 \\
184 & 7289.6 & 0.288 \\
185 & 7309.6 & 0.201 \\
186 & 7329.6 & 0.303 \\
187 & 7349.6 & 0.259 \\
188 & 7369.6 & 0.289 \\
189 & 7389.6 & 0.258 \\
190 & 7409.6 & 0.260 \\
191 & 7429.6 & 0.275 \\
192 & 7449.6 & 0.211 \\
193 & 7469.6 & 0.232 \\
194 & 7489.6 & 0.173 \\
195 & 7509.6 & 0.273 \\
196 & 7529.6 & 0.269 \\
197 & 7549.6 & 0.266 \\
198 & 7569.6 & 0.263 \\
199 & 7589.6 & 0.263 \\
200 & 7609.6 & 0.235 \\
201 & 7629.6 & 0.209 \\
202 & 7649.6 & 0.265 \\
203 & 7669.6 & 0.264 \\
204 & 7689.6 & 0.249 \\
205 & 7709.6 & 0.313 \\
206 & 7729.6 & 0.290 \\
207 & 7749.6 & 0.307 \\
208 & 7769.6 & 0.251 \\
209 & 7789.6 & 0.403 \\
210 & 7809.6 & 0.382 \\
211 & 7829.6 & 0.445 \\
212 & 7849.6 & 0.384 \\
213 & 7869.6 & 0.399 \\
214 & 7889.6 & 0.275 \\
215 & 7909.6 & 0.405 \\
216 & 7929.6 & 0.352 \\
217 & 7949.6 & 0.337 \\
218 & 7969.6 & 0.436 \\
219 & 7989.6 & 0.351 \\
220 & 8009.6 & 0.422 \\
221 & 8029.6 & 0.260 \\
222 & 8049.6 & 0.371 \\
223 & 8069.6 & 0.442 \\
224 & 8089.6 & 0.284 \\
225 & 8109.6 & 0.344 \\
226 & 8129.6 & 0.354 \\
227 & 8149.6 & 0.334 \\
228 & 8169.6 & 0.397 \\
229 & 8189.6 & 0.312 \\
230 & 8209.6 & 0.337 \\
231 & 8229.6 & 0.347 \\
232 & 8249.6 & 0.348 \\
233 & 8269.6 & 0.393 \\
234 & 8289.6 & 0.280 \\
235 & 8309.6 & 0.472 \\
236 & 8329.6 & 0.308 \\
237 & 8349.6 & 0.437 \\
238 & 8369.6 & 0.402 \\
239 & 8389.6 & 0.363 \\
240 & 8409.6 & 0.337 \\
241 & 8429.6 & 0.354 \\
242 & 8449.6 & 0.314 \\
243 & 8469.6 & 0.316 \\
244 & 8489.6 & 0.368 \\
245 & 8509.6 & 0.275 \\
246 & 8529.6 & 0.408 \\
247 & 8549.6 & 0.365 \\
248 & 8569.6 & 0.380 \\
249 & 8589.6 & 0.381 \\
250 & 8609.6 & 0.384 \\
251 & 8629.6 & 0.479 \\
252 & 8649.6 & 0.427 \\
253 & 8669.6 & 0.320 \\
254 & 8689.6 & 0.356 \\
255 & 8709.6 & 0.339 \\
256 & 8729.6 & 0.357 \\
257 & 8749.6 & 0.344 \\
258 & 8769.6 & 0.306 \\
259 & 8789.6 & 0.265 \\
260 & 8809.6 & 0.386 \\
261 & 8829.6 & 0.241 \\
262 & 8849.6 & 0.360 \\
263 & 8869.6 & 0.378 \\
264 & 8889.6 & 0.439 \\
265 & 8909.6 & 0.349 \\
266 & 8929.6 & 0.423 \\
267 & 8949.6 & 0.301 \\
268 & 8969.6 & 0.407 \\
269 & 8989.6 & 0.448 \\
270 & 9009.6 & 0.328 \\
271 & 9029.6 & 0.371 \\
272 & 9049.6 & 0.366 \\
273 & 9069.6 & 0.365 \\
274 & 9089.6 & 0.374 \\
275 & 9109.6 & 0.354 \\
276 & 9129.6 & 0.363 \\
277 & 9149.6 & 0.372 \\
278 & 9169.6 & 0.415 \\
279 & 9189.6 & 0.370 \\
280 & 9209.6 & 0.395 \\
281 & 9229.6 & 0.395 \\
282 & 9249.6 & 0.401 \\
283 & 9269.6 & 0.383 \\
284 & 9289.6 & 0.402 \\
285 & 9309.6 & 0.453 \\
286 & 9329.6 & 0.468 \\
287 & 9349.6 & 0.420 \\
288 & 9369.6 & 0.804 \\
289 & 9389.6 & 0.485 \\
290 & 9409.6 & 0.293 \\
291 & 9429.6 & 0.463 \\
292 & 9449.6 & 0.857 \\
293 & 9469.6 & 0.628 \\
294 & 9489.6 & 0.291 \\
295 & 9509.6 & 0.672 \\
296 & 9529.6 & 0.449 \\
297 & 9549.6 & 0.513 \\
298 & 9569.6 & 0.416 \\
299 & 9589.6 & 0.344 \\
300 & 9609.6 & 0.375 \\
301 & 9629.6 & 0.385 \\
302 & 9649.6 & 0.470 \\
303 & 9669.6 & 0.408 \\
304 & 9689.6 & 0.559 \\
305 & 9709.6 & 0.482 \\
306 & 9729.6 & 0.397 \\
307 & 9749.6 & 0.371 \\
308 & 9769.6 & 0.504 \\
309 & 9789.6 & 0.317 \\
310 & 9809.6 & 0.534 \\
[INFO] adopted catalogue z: 0.74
